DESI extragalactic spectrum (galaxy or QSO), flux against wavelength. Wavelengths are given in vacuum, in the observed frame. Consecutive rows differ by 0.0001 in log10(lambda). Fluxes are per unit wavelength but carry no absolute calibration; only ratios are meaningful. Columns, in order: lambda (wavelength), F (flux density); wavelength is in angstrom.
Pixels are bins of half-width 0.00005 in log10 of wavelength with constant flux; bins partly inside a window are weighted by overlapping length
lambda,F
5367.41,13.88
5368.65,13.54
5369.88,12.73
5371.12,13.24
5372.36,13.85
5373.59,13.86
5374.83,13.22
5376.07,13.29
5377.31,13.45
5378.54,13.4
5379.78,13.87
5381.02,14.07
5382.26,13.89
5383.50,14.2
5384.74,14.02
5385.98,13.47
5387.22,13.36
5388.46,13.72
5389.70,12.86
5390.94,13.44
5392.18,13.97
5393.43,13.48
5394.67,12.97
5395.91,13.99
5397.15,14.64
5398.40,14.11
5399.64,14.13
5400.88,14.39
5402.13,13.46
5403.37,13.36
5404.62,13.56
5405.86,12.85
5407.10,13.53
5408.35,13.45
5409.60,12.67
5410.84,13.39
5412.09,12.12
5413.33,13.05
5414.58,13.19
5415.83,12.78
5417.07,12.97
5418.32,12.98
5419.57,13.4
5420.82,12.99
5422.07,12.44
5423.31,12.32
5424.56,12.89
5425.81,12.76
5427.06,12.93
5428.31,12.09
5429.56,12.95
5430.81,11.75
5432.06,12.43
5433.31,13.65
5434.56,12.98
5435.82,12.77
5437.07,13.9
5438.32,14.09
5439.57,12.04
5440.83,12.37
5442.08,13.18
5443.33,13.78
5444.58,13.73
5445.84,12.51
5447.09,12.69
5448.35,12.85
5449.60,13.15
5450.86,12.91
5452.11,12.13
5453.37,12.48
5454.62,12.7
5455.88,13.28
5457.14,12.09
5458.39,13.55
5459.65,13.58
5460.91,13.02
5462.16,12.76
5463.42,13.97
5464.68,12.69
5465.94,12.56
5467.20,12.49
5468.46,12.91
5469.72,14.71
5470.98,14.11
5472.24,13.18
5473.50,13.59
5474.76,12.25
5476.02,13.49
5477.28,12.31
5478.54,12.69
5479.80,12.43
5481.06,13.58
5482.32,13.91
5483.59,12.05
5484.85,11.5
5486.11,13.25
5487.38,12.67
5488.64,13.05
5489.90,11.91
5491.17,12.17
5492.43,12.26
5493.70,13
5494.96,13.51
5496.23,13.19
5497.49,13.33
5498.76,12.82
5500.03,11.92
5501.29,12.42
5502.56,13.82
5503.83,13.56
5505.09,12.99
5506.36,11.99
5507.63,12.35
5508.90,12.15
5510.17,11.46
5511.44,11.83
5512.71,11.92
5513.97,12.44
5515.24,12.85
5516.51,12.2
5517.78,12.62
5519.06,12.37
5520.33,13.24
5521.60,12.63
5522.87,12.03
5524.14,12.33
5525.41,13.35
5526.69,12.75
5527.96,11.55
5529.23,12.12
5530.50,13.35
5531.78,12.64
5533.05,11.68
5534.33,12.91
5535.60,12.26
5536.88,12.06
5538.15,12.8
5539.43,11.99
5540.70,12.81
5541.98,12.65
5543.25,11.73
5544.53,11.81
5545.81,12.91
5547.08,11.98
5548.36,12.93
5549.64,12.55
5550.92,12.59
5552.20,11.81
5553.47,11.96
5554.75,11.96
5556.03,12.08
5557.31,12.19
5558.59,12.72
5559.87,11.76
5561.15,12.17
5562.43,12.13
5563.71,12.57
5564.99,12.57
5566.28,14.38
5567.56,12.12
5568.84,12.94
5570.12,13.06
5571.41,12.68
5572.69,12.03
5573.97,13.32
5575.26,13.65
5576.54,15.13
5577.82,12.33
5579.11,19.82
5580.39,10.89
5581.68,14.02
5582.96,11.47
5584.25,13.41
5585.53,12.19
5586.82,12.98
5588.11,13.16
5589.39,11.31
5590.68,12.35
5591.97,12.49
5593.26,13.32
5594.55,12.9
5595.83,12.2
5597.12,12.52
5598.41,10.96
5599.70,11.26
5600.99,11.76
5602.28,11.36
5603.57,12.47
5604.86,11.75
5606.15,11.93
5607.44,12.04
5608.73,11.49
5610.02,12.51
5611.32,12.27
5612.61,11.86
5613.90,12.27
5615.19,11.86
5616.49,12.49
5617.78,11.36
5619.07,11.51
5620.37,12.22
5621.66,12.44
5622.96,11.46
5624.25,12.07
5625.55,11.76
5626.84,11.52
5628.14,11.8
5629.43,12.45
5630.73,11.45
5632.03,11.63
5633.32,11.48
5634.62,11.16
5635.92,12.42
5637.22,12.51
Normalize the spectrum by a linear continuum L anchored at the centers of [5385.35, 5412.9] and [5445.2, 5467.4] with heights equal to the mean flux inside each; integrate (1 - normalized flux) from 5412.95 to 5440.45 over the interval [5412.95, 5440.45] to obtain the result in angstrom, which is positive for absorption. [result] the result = 0.7 angstrom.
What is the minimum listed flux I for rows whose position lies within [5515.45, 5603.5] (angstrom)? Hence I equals 10.89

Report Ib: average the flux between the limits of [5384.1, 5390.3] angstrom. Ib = 13.5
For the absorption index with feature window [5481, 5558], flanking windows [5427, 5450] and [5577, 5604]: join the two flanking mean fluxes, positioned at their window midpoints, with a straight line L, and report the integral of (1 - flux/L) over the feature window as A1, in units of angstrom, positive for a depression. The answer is 1.7 angstrom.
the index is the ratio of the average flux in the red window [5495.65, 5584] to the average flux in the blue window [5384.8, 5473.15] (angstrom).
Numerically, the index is 0.96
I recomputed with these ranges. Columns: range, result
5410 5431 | 11.75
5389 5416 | 12.12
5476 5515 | 11.46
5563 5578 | 12.03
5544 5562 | 11.76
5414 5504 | 11.5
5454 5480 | 12.09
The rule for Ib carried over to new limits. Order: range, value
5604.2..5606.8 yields 11.9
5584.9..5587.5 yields 12.6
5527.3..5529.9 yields 11.9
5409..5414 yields 12.8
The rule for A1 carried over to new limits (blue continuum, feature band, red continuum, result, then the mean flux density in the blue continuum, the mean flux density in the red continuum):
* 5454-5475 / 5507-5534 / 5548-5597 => 1.2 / 13.2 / 12.8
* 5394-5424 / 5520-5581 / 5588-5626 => -1.4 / 13.3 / 12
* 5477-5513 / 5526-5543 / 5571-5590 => 0.7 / 12.6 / 13.2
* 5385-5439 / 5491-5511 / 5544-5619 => 0.2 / 13.2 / 12.5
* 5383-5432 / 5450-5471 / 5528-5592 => 0.0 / 13.2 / 12.7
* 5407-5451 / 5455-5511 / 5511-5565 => -1.0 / 12.9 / 12.4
